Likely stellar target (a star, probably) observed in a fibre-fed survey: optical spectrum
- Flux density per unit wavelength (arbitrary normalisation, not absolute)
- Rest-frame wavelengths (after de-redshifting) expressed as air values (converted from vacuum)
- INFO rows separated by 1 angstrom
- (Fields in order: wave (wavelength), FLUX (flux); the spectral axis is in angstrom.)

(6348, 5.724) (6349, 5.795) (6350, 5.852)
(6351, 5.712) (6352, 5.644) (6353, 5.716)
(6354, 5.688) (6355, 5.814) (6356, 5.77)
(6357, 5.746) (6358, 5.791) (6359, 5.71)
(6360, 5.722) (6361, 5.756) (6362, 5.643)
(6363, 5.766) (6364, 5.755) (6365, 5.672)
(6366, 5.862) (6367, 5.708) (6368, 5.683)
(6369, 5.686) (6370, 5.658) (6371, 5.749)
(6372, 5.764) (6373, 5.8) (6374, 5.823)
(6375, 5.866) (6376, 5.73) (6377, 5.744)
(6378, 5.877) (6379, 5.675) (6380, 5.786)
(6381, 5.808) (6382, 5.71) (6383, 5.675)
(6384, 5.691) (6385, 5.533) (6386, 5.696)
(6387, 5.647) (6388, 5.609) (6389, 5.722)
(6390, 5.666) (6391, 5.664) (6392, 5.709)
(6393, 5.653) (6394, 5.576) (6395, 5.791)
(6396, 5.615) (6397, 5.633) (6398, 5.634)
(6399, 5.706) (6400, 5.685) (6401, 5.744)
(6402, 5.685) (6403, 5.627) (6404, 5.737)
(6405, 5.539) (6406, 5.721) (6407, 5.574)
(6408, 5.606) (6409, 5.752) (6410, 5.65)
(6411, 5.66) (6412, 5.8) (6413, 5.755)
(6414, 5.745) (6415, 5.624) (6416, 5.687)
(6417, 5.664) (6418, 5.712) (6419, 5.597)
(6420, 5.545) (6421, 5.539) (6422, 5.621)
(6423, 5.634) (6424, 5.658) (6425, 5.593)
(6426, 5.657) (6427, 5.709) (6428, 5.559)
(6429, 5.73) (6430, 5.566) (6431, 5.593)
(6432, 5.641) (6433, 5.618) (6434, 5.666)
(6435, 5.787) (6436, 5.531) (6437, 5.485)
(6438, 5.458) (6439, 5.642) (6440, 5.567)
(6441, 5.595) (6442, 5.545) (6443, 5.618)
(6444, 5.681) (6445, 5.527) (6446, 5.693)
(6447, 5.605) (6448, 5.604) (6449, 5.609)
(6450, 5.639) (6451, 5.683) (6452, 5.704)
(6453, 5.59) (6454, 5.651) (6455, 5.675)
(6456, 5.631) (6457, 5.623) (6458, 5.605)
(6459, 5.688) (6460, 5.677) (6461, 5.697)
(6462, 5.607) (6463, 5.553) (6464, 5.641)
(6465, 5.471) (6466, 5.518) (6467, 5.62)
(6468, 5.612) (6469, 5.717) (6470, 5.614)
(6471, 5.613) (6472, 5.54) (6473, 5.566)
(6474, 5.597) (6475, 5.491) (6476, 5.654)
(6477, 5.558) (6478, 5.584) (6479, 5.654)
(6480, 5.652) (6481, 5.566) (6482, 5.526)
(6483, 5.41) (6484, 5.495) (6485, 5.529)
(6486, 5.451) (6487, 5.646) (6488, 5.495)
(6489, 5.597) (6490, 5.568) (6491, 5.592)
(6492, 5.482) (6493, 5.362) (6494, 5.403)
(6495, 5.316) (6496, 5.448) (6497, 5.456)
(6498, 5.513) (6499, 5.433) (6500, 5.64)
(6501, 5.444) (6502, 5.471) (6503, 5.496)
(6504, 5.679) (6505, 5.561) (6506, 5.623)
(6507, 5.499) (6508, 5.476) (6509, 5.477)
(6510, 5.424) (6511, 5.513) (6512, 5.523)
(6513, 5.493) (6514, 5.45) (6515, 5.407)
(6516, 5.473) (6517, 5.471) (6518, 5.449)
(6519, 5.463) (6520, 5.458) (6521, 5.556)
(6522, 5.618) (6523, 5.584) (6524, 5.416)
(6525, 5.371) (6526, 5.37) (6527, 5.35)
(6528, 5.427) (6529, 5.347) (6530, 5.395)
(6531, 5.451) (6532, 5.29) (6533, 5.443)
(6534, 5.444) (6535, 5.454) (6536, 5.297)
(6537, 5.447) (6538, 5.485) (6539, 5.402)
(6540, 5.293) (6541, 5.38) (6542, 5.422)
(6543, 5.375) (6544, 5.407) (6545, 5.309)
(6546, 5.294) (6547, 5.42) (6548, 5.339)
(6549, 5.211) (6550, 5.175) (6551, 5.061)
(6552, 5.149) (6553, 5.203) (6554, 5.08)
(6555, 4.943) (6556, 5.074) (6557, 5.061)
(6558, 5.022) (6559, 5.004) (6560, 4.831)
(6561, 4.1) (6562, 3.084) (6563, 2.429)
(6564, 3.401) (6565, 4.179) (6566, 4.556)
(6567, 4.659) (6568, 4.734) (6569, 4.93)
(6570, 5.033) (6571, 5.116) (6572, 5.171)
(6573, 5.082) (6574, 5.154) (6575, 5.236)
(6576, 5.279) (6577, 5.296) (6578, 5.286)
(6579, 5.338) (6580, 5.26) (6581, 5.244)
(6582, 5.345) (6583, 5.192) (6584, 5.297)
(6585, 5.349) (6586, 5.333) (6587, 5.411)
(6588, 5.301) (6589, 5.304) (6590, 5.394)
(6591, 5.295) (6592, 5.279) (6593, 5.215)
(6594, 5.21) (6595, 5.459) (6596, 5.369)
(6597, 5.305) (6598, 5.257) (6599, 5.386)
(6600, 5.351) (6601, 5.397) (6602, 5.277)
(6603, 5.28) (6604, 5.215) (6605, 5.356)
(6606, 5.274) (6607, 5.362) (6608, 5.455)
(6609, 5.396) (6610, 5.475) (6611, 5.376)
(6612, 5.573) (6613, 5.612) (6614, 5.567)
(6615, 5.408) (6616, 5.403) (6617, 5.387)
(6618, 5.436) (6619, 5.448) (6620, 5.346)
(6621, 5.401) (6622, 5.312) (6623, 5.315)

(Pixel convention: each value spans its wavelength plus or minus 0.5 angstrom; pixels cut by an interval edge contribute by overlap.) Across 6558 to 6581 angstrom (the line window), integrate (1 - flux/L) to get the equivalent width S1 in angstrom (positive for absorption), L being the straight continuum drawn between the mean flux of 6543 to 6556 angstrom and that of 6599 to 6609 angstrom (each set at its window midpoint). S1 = 2.4 angstrom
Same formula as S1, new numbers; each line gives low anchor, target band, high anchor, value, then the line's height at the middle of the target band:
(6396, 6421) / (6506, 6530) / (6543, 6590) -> -1.3 angstrom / 5.19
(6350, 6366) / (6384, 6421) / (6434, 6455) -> 0.1 angstrom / 5.67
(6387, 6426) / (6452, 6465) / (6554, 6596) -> -0.5 angstrom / 5.44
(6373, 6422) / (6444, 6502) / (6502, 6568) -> -1.7 angstrom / 5.41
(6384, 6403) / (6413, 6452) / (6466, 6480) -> 0.1 angstrom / 5.63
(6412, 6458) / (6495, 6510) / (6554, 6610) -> -0.4 angstrom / 5.36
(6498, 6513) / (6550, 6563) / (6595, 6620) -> 1.7 angstrom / 5.45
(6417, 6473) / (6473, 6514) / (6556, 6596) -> -1.1 angstrom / 5.37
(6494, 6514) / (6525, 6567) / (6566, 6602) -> 2.5 angstrom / 5.35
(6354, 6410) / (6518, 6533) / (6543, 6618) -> -0.4 angstrom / 5.29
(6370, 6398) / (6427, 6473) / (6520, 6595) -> -1.0 angstrom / 5.49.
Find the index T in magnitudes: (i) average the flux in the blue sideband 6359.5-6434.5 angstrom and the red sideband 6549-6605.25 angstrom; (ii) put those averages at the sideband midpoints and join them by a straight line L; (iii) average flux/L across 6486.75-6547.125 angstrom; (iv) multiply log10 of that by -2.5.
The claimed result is -0.042 mag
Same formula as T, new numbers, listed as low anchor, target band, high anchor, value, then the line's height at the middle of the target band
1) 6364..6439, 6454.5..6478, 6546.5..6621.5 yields -0.025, 5.48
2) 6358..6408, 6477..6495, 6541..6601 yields -0.035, 5.35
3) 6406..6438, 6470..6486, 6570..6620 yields -0.004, 5.54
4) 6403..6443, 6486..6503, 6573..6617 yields 0.004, 5.51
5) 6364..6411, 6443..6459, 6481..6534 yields -0.010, 5.58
